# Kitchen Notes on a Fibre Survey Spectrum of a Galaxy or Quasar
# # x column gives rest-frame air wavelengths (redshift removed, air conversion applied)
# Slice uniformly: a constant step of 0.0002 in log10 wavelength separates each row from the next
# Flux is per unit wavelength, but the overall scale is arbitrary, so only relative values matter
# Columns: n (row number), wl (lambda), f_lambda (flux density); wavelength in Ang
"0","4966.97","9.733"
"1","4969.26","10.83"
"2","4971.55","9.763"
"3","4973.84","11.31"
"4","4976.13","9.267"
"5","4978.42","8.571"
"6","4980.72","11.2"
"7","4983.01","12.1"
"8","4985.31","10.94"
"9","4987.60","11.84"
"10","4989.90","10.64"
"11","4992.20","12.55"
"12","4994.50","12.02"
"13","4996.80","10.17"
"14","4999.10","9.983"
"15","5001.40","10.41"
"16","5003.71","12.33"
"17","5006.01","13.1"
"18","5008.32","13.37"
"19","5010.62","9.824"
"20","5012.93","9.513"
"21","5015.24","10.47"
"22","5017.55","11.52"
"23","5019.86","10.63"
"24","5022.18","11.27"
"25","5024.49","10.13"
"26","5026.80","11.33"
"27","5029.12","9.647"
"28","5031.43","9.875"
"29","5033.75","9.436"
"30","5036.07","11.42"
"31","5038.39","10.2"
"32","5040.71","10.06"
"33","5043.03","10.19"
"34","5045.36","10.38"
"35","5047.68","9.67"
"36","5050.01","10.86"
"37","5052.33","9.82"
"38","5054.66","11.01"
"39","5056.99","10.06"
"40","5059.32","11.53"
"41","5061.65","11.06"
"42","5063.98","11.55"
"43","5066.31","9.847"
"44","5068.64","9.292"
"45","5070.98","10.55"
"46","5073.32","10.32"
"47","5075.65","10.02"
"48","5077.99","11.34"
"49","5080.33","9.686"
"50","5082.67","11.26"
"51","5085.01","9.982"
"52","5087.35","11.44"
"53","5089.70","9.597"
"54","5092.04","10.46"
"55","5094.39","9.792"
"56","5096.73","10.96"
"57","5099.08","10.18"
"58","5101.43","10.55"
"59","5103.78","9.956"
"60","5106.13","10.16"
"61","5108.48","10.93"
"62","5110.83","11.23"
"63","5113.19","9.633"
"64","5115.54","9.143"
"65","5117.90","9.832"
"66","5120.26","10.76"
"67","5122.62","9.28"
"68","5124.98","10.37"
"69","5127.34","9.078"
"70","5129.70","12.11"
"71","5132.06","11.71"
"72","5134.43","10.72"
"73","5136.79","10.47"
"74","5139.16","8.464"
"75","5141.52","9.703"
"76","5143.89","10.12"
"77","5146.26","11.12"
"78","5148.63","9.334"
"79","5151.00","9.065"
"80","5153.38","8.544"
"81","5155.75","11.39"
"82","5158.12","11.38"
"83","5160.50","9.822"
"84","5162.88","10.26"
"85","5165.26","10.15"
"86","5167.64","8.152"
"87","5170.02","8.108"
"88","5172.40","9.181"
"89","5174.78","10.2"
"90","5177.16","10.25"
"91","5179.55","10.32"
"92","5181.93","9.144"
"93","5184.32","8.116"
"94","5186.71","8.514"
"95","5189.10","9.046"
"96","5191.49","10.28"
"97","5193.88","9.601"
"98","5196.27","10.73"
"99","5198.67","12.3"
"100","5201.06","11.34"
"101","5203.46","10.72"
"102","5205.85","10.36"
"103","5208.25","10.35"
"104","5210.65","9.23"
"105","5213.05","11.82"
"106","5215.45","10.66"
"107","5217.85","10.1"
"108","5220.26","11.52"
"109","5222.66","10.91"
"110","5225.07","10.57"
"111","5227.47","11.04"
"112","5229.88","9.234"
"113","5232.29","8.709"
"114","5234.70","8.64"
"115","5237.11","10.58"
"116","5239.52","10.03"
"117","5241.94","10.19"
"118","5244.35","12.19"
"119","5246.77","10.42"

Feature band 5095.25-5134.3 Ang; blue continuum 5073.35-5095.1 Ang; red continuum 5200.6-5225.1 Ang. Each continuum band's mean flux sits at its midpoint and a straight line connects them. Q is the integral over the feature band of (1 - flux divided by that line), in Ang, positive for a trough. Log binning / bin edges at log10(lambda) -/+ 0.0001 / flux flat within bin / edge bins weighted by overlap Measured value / 0.4 Ang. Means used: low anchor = 10.4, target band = 10.4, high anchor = 10.7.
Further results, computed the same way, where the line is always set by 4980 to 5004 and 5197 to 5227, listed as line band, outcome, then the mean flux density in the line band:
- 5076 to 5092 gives 0.81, 10.5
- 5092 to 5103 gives 0.68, 10.4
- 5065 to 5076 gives 1.07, 10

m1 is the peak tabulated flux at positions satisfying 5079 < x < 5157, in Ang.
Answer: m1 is 12.11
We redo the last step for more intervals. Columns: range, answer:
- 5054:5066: 11.55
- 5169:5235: 12.3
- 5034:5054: 11.42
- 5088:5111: 11.23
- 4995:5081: 13.37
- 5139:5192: 11.39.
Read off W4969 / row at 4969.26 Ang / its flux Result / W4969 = 10.83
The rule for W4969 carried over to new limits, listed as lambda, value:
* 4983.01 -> 12.1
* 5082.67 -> 11.26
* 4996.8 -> 10.17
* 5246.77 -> 10.42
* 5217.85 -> 10.1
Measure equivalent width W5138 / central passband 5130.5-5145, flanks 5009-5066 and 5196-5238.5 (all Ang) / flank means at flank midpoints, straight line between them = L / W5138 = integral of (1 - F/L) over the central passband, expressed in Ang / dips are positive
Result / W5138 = 0.3 Ang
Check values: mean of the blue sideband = 10.5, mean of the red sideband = 10.5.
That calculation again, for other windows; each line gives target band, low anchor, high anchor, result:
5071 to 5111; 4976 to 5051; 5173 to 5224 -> 0.4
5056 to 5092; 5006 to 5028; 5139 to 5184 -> 0.0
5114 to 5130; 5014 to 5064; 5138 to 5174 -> -0.1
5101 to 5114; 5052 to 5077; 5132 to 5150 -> -0.2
